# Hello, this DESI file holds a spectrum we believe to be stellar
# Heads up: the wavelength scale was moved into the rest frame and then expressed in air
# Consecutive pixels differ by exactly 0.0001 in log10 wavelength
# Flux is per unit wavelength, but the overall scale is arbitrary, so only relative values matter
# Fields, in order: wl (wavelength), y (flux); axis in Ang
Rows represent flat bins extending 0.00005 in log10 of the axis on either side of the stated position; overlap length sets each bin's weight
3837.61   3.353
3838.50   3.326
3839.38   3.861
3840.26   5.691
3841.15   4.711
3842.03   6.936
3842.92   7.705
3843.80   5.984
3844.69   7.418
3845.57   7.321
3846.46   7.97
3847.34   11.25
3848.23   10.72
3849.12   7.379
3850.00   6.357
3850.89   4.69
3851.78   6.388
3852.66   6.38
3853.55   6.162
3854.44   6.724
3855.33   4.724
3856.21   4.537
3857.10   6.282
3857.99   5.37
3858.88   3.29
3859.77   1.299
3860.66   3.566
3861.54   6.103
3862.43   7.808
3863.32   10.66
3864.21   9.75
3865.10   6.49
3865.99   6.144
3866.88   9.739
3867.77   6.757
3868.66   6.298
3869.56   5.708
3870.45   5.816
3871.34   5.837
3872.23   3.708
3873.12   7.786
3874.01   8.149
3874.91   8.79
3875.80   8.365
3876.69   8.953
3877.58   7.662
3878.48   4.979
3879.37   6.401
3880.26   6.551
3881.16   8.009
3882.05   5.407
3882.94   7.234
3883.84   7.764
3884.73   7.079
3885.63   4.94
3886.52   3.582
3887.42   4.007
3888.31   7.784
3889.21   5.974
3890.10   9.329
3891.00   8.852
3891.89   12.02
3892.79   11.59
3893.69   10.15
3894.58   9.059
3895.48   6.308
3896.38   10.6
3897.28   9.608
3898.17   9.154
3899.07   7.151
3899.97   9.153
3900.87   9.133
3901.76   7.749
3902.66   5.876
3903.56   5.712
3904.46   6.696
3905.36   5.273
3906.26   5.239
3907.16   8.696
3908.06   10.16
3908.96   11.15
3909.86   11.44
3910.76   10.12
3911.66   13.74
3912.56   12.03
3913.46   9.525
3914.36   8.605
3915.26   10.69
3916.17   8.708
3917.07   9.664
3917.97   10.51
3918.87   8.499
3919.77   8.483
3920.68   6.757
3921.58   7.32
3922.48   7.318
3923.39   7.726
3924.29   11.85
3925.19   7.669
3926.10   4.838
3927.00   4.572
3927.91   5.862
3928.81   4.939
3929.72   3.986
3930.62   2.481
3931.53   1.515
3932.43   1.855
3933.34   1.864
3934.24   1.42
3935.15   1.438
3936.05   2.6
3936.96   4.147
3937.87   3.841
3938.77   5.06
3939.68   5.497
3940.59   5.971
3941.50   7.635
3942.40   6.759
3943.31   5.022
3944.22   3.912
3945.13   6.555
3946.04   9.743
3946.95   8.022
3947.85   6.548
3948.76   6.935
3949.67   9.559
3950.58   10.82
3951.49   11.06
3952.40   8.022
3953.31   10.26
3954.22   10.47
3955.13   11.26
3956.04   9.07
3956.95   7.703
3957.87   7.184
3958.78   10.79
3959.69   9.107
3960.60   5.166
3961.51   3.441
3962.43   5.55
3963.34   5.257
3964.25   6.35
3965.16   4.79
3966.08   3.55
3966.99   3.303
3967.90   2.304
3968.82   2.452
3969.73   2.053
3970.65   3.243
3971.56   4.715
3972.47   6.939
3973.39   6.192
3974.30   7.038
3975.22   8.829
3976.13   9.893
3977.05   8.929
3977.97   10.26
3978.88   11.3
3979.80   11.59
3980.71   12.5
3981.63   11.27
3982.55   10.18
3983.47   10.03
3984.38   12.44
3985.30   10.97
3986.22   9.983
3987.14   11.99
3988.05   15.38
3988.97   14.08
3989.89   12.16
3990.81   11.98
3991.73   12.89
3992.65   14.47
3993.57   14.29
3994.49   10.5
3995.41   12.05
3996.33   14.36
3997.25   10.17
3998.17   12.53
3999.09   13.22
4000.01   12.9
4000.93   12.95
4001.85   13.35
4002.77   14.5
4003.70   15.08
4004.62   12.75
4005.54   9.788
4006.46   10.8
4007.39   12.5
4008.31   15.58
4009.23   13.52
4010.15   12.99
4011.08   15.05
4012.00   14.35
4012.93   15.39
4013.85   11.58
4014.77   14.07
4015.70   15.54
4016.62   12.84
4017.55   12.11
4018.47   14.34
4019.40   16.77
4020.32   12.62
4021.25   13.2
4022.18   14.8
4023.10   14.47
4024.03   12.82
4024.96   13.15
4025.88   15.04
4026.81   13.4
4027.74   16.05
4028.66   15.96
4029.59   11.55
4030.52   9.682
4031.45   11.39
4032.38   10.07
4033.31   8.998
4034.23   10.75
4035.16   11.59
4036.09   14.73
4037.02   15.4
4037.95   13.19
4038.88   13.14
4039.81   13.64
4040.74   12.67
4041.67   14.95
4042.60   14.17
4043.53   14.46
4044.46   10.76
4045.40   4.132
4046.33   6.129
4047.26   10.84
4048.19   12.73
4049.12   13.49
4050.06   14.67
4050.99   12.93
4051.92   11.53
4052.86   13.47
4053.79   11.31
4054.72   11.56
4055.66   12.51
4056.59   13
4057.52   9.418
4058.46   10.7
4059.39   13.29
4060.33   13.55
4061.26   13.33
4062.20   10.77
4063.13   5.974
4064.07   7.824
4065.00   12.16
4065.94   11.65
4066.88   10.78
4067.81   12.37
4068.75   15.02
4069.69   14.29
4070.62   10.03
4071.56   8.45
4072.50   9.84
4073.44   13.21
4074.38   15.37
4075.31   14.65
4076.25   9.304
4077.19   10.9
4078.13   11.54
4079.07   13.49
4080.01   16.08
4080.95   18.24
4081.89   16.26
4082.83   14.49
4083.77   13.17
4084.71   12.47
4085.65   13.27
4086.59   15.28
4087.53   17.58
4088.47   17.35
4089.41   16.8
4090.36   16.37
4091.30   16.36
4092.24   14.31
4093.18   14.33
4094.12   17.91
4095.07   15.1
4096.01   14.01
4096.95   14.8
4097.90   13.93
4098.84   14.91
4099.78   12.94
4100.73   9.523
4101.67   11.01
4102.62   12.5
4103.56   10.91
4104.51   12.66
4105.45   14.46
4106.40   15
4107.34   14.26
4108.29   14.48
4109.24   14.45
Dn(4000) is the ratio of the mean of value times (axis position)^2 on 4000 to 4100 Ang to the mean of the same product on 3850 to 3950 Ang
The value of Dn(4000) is 2.03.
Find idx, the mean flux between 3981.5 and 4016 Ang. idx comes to 12.8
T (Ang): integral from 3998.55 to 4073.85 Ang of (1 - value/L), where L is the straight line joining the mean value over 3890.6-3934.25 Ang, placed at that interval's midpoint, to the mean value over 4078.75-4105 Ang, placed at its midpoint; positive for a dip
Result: -1.1 Ang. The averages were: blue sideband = 7.88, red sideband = 14.5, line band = 12.5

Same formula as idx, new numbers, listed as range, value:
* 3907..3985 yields 7.31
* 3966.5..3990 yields 8.8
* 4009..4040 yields 13.4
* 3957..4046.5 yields 11.1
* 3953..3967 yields 7.16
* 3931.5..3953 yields 5.78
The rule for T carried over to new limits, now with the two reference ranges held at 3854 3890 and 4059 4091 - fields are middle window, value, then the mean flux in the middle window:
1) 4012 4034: -3.7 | 13.3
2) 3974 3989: -1.3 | 10.9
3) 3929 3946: 8.9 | 4.13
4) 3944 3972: 7.4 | 6.77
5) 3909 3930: -1.6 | 8.56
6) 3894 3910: -1.7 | 8.19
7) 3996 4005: -2.1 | 13.2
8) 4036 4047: -0.2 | 12.2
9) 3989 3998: -1.9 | 12.6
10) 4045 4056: 0.9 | 11.3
